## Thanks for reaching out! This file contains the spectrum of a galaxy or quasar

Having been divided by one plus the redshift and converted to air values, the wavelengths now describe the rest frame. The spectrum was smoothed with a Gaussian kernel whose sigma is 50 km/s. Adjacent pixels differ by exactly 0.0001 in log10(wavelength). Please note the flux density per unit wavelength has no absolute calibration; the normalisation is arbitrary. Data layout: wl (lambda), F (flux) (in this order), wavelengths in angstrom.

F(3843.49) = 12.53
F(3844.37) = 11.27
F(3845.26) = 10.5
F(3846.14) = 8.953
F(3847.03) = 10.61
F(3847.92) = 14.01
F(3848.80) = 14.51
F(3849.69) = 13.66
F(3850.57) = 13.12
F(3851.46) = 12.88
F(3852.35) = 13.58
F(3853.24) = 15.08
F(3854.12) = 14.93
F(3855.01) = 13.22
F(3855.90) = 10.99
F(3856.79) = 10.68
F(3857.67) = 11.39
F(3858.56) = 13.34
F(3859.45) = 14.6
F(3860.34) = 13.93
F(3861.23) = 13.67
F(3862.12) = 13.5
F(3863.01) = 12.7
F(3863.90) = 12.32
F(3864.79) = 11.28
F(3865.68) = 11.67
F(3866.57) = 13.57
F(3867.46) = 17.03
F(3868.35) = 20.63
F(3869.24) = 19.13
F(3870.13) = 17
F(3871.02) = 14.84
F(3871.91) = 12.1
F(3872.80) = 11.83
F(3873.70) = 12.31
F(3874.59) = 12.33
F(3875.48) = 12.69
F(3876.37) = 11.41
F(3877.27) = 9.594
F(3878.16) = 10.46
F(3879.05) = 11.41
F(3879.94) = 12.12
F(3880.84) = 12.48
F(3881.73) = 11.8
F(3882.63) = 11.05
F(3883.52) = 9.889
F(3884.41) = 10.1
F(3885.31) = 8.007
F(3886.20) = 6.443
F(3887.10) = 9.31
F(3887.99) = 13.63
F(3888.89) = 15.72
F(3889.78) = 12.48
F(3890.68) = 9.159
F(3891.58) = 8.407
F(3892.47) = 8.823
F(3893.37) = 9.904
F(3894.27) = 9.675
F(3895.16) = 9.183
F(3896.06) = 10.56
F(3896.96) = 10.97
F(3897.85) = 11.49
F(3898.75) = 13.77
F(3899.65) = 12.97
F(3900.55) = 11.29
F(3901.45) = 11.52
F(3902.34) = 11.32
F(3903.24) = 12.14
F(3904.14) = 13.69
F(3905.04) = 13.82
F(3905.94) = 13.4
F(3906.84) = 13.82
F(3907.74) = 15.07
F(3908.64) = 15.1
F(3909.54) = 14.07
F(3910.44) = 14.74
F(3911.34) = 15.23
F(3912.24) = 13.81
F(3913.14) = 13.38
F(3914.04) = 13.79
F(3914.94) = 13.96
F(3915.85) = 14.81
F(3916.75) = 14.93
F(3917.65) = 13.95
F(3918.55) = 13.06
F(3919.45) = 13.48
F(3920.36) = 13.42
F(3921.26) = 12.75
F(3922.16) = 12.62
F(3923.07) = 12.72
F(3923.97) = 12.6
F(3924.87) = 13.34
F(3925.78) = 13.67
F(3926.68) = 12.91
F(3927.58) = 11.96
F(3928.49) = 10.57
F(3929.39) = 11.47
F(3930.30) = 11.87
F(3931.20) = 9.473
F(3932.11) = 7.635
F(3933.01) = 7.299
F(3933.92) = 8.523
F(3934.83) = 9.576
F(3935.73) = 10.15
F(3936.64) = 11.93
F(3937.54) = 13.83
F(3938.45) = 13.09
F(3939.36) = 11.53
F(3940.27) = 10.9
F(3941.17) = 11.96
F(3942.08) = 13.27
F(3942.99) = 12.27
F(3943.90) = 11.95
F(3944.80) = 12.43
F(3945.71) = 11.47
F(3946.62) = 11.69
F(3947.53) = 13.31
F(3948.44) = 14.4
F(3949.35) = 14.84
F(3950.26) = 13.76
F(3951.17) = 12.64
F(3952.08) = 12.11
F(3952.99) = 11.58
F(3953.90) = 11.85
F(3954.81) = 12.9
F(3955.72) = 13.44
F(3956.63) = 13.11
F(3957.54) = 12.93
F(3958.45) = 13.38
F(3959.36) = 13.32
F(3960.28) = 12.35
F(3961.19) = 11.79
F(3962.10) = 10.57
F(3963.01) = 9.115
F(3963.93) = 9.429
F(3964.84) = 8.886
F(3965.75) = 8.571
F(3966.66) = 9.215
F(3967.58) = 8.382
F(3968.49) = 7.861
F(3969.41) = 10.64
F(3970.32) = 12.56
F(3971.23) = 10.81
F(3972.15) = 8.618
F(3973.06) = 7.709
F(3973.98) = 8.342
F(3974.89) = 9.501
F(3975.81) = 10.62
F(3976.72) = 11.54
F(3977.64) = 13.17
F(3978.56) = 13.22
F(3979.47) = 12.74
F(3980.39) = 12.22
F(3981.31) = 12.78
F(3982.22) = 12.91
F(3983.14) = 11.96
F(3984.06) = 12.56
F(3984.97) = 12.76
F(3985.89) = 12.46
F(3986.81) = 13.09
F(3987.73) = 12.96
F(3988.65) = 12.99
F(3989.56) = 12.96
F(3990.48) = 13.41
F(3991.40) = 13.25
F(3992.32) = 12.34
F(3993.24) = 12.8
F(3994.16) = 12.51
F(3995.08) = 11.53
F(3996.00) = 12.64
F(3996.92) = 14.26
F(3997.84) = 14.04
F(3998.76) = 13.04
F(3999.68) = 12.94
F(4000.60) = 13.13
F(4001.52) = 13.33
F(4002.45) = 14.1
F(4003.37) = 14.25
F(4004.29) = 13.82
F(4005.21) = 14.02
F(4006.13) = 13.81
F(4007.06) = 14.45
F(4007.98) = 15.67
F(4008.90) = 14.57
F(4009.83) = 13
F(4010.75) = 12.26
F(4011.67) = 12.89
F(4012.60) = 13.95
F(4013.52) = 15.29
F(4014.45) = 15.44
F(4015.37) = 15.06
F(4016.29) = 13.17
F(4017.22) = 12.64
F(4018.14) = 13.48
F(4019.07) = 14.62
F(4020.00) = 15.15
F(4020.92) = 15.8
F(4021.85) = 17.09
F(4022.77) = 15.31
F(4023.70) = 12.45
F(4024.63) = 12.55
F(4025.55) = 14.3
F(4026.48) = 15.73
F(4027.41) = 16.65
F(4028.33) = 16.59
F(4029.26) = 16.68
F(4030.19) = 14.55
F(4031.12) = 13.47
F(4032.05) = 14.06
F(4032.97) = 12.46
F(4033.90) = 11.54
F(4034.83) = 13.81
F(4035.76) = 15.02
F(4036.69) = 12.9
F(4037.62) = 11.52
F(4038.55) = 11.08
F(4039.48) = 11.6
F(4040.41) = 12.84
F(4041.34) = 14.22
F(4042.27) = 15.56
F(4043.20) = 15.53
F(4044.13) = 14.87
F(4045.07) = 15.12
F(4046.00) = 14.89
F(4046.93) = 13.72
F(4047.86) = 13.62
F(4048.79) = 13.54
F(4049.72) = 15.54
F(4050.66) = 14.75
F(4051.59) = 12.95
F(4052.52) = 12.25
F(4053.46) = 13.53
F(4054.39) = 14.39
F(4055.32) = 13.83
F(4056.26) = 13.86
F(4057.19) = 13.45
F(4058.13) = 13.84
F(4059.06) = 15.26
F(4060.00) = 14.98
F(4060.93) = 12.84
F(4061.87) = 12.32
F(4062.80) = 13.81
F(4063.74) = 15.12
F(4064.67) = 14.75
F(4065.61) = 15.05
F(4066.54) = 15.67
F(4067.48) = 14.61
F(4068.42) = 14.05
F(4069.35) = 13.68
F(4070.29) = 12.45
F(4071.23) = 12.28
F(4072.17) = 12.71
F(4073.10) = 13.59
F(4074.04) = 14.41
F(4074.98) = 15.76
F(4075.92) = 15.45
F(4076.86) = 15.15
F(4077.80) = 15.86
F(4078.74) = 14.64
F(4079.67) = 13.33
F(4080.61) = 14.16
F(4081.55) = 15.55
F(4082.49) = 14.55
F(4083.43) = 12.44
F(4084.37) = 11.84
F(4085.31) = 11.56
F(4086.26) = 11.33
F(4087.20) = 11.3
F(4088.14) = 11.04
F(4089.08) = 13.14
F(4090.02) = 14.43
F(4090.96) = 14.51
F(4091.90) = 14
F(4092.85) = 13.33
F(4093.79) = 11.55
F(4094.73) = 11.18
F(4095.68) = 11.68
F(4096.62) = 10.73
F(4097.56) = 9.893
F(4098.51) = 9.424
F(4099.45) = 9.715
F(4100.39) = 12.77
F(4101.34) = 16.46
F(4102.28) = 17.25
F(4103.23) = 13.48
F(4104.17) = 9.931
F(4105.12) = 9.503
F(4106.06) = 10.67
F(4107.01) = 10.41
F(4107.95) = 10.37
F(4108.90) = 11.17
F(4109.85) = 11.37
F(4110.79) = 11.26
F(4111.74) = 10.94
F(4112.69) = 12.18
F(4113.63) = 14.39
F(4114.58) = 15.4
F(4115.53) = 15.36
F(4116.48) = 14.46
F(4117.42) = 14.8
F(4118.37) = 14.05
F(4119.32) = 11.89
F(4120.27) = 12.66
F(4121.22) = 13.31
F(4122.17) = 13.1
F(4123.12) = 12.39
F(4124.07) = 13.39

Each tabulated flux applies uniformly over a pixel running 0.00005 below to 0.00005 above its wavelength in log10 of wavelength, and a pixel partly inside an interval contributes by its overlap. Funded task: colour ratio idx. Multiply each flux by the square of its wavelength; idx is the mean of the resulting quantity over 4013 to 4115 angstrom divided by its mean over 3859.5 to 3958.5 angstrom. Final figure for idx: 1.2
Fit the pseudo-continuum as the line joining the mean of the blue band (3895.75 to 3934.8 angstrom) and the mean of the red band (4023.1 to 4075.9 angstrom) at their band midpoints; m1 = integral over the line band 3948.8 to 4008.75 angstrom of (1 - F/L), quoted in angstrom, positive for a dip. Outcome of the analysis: 4.9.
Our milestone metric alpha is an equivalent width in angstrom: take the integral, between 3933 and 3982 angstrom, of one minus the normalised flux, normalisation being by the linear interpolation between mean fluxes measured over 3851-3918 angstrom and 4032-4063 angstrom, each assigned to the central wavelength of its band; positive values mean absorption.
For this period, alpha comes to 6.2 angstrom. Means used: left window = 12.6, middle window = 11.5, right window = 13.7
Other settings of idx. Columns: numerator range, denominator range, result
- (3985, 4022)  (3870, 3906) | 1.27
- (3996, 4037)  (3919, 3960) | 1.21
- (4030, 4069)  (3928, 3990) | 1.26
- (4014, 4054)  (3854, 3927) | 1.20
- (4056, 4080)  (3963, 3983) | 1.42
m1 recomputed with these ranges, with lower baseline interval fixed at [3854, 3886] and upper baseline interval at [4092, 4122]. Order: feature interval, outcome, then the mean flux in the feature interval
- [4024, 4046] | -2.8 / 14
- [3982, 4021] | -3.1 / 13.5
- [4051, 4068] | -2.2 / 14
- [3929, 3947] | 2.1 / 11.1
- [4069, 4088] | -1.8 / 13.6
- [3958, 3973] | 2.7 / 10.3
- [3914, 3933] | 0.2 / 12.5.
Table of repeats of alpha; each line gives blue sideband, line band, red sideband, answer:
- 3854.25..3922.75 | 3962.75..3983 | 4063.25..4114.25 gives 3.7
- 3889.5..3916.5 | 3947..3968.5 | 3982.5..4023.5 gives 2.2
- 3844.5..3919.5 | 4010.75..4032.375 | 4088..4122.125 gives -3.6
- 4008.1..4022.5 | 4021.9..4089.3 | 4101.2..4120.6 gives -1.2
